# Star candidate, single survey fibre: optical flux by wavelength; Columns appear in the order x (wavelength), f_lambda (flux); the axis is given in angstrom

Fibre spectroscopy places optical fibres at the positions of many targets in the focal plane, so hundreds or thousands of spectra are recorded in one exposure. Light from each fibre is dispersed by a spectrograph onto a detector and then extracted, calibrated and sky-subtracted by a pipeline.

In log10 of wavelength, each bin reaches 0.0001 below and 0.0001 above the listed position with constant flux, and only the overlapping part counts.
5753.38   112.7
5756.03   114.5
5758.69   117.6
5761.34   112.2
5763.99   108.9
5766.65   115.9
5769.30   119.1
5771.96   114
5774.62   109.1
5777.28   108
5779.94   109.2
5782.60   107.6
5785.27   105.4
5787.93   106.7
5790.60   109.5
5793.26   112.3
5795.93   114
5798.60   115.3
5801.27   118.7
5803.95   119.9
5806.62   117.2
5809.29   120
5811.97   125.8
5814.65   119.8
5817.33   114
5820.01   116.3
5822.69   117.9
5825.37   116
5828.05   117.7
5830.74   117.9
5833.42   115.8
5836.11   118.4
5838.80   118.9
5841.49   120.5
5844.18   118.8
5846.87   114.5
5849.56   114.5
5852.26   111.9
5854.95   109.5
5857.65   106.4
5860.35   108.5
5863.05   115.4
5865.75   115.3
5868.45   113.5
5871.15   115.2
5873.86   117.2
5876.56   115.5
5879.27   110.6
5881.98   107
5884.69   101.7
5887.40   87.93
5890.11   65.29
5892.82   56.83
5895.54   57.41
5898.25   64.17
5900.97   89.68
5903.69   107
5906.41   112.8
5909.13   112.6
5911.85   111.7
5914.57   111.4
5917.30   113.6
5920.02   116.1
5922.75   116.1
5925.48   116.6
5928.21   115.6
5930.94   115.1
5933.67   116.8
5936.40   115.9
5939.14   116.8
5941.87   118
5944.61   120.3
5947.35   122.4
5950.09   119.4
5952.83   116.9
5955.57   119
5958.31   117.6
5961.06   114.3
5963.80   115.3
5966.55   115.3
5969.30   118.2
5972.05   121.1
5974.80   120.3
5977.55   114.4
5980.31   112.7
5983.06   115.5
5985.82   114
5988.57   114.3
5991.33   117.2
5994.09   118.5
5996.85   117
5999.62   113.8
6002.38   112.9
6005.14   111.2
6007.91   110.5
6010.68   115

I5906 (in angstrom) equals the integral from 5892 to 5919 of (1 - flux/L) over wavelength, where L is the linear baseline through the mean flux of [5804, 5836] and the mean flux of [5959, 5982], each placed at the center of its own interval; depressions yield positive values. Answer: 5.2 angstrom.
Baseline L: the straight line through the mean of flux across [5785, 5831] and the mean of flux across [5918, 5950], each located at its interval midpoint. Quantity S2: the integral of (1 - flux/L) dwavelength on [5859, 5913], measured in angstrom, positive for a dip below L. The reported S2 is 8.1 angstrom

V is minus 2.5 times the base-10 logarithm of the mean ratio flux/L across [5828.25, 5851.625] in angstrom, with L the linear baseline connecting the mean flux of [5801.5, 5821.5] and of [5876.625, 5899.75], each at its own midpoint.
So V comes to -0.11 mag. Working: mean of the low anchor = 119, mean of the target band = 117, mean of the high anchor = 83.3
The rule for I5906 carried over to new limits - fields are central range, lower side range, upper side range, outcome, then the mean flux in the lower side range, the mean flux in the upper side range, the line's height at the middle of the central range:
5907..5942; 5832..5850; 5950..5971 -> 0.6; 118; 117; 117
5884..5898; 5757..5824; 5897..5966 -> 5.1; 114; 113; 113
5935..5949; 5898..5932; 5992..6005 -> -0.9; 109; 115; 111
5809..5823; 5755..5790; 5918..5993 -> -0.8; 111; 117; 113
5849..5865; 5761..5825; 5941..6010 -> 0.5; 114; 116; 115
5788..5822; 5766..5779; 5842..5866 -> -1.1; 113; 113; 113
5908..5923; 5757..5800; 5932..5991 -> 0.3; 112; 117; 116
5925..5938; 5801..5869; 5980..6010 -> -0.1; 116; 114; 115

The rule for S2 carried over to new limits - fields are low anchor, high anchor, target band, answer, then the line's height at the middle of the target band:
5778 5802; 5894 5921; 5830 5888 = -4.9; 104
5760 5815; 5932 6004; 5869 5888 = 1.0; 115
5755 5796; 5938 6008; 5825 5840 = -0.6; 113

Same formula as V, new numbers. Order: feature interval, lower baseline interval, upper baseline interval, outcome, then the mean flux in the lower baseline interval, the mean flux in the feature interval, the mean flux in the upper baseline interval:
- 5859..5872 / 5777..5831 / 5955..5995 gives 0.02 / 115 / 114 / 116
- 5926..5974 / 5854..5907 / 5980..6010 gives -0.09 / 98.5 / 118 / 114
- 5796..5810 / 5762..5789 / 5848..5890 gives -0.07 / 110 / 118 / 109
